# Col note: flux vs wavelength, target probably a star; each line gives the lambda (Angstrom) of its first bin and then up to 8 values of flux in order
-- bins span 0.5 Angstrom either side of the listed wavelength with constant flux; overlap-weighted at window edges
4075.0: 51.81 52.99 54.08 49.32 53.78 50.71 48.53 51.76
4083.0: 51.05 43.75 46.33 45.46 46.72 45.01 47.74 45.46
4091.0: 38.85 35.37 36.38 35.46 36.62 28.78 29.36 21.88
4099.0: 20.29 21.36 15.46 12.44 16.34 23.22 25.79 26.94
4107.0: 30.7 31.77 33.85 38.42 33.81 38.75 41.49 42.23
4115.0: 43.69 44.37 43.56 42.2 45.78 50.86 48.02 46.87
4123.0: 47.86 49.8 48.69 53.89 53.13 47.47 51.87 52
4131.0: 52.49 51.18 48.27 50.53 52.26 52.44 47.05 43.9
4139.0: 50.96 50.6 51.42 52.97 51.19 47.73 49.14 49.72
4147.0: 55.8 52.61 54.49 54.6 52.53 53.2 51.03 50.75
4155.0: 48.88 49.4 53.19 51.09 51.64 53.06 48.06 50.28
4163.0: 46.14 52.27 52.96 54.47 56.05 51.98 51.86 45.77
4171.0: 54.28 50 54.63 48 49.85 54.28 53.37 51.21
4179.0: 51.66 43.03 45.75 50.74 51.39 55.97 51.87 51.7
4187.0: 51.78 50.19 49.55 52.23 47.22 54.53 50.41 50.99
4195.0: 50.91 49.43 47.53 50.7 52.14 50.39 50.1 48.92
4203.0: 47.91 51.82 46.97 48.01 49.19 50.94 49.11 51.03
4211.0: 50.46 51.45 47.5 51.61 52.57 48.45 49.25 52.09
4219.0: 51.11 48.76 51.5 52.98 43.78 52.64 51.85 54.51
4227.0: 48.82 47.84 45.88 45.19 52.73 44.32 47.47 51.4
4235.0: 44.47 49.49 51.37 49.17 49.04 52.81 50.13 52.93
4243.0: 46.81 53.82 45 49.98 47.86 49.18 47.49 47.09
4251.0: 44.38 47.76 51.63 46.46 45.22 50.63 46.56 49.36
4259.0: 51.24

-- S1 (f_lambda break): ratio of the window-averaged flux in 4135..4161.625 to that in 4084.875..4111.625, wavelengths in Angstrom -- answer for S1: 1.6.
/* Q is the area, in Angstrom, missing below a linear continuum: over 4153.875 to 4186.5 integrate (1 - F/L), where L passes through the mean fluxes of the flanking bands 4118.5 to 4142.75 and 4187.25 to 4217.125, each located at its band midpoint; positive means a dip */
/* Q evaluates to -0.7 Angstrom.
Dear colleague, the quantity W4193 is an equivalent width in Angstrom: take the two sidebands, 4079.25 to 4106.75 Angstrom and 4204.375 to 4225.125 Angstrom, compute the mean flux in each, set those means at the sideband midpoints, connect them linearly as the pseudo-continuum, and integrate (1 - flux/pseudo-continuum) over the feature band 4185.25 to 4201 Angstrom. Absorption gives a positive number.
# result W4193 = -1.1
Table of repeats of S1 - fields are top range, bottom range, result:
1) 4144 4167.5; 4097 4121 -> 1.58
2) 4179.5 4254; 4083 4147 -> 1.19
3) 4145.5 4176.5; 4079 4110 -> 1.47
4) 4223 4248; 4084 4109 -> 1.54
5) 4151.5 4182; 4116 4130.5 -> 1.05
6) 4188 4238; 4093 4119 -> 1.58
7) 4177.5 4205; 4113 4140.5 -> 1.04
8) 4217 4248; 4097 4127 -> 1.37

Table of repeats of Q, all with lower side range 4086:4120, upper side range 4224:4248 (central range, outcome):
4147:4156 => -2.82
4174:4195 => -3.52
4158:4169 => -2.81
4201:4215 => -1.08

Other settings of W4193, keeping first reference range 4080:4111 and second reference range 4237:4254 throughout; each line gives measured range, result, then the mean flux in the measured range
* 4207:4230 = -1.8 Angstrom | 50.1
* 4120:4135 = -5.0 Angstrom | 50.2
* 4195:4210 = -1.6 Angstrom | 49.6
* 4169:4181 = -2.3 Angstrom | 50.4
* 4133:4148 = -4.4 Angstrom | 50.4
